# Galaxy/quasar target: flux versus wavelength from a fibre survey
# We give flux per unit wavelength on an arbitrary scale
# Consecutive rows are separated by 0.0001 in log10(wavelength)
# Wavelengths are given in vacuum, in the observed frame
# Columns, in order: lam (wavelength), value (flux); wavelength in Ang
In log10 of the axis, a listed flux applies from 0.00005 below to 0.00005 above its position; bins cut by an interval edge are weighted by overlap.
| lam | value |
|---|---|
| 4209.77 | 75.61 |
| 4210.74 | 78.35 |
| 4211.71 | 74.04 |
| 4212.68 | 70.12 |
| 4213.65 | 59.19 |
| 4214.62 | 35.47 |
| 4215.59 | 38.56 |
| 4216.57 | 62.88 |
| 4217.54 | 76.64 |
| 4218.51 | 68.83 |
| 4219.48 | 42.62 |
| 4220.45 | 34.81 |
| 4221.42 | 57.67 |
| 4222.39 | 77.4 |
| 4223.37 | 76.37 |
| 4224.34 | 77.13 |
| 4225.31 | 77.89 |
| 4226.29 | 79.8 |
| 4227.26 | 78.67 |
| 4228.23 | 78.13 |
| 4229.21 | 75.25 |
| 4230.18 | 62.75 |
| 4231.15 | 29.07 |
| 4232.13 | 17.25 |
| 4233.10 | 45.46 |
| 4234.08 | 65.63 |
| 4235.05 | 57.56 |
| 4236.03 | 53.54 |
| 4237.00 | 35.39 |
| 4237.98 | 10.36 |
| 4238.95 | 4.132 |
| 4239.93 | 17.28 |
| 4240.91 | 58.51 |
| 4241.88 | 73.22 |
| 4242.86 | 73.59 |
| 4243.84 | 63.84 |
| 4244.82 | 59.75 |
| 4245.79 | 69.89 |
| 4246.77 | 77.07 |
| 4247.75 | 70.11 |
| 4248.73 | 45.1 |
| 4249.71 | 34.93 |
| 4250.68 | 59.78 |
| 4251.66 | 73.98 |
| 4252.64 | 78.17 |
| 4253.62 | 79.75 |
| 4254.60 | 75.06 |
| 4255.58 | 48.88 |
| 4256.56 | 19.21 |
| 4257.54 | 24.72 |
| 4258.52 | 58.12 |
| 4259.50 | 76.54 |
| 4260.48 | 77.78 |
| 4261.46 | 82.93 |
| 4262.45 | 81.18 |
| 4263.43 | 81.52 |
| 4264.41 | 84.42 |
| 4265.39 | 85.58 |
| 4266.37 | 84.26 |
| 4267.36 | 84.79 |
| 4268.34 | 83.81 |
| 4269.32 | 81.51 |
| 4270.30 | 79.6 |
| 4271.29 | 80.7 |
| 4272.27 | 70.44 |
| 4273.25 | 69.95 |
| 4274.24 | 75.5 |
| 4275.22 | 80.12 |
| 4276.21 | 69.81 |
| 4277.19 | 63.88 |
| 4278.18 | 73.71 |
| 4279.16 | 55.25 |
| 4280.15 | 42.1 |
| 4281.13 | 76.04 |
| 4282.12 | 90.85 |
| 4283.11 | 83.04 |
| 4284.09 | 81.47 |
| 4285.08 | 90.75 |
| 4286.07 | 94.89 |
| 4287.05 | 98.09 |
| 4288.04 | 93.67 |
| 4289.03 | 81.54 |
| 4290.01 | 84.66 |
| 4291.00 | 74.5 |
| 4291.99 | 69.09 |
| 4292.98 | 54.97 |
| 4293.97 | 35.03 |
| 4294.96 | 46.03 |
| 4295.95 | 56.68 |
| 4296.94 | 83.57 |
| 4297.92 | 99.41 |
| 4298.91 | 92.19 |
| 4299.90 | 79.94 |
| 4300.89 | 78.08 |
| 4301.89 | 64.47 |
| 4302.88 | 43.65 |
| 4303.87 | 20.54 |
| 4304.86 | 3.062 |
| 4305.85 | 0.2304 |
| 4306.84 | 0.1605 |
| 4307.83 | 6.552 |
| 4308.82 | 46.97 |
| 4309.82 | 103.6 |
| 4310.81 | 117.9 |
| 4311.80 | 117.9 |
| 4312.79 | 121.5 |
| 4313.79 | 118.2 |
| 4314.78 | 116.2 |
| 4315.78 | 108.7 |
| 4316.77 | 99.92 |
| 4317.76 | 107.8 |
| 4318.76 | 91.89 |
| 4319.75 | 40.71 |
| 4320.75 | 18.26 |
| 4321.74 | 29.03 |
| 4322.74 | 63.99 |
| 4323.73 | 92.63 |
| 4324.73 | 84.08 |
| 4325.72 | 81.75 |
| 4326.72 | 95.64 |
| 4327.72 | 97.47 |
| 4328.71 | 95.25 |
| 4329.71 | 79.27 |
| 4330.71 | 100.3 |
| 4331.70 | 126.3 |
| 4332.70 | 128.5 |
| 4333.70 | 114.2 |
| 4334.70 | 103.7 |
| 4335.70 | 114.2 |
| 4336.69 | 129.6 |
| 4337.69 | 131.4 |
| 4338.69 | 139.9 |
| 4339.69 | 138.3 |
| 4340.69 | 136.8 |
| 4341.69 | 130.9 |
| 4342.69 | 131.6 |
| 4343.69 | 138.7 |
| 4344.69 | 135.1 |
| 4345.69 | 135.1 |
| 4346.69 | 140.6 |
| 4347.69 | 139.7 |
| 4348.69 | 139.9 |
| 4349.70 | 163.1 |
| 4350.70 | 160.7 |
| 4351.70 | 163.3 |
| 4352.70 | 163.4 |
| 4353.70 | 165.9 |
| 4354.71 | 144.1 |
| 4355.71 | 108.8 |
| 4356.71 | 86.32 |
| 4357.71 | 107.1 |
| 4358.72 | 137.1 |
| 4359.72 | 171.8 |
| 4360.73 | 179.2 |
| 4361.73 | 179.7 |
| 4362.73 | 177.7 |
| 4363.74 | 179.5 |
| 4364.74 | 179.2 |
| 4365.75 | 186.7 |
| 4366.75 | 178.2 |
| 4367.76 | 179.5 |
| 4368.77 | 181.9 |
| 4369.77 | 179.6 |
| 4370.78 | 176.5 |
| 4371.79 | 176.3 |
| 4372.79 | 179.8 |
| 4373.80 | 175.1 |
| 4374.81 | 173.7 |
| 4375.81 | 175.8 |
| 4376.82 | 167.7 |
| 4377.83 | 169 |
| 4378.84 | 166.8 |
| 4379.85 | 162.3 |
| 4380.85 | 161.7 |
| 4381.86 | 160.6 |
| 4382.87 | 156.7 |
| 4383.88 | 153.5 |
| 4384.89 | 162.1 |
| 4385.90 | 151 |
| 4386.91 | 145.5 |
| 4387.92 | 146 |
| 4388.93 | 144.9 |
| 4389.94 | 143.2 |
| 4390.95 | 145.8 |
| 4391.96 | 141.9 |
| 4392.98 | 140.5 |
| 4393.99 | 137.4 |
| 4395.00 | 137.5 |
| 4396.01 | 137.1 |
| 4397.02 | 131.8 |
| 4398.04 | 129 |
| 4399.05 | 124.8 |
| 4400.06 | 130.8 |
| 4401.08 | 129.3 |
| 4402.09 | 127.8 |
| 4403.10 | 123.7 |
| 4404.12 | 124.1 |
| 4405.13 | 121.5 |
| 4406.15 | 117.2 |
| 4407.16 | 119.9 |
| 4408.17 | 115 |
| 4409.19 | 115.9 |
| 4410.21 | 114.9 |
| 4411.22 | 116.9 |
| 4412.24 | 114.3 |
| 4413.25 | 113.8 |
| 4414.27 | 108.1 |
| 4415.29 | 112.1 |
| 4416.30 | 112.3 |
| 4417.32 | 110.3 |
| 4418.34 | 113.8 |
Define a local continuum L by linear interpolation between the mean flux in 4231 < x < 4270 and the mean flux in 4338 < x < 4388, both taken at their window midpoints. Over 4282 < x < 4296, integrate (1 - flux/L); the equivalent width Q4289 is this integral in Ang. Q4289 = 2.5 Ang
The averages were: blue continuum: 60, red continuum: 157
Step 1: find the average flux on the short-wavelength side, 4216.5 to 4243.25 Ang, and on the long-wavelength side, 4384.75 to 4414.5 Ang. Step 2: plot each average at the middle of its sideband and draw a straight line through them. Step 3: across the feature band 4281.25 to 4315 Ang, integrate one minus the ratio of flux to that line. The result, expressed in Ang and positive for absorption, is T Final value 5.4 Ang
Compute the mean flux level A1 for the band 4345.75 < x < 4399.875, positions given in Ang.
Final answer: 156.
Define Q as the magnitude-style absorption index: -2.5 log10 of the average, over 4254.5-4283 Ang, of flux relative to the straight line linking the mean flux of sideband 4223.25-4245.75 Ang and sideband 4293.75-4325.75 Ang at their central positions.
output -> -0.16 mag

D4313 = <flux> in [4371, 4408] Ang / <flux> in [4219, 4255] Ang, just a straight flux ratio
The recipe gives 2.53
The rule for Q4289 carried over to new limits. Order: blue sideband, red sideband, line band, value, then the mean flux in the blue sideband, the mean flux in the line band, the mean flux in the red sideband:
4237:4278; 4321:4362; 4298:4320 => 6.3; 64.8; 72.7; 124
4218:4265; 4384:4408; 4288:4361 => 2.7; 59.5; 98.6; 135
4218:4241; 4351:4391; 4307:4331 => 7.5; 53.3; 83.5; 161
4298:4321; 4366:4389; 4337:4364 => -3.5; 70.6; 145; 167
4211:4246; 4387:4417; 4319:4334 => 2.2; 56.7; 82.9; 127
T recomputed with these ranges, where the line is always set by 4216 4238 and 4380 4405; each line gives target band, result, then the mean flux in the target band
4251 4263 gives 1.52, 64.7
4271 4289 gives 1.75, 77.3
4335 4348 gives -1.97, 133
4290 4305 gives 5.04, 62.2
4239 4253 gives 1.97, 59.1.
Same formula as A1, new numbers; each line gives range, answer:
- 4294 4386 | 120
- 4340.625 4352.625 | 144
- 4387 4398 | 140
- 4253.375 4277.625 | 72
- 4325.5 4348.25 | 121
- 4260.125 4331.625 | 75.3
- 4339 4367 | 150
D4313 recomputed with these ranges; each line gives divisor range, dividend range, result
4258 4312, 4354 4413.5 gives 2.10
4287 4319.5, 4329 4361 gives 1.83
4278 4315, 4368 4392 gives 2.31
